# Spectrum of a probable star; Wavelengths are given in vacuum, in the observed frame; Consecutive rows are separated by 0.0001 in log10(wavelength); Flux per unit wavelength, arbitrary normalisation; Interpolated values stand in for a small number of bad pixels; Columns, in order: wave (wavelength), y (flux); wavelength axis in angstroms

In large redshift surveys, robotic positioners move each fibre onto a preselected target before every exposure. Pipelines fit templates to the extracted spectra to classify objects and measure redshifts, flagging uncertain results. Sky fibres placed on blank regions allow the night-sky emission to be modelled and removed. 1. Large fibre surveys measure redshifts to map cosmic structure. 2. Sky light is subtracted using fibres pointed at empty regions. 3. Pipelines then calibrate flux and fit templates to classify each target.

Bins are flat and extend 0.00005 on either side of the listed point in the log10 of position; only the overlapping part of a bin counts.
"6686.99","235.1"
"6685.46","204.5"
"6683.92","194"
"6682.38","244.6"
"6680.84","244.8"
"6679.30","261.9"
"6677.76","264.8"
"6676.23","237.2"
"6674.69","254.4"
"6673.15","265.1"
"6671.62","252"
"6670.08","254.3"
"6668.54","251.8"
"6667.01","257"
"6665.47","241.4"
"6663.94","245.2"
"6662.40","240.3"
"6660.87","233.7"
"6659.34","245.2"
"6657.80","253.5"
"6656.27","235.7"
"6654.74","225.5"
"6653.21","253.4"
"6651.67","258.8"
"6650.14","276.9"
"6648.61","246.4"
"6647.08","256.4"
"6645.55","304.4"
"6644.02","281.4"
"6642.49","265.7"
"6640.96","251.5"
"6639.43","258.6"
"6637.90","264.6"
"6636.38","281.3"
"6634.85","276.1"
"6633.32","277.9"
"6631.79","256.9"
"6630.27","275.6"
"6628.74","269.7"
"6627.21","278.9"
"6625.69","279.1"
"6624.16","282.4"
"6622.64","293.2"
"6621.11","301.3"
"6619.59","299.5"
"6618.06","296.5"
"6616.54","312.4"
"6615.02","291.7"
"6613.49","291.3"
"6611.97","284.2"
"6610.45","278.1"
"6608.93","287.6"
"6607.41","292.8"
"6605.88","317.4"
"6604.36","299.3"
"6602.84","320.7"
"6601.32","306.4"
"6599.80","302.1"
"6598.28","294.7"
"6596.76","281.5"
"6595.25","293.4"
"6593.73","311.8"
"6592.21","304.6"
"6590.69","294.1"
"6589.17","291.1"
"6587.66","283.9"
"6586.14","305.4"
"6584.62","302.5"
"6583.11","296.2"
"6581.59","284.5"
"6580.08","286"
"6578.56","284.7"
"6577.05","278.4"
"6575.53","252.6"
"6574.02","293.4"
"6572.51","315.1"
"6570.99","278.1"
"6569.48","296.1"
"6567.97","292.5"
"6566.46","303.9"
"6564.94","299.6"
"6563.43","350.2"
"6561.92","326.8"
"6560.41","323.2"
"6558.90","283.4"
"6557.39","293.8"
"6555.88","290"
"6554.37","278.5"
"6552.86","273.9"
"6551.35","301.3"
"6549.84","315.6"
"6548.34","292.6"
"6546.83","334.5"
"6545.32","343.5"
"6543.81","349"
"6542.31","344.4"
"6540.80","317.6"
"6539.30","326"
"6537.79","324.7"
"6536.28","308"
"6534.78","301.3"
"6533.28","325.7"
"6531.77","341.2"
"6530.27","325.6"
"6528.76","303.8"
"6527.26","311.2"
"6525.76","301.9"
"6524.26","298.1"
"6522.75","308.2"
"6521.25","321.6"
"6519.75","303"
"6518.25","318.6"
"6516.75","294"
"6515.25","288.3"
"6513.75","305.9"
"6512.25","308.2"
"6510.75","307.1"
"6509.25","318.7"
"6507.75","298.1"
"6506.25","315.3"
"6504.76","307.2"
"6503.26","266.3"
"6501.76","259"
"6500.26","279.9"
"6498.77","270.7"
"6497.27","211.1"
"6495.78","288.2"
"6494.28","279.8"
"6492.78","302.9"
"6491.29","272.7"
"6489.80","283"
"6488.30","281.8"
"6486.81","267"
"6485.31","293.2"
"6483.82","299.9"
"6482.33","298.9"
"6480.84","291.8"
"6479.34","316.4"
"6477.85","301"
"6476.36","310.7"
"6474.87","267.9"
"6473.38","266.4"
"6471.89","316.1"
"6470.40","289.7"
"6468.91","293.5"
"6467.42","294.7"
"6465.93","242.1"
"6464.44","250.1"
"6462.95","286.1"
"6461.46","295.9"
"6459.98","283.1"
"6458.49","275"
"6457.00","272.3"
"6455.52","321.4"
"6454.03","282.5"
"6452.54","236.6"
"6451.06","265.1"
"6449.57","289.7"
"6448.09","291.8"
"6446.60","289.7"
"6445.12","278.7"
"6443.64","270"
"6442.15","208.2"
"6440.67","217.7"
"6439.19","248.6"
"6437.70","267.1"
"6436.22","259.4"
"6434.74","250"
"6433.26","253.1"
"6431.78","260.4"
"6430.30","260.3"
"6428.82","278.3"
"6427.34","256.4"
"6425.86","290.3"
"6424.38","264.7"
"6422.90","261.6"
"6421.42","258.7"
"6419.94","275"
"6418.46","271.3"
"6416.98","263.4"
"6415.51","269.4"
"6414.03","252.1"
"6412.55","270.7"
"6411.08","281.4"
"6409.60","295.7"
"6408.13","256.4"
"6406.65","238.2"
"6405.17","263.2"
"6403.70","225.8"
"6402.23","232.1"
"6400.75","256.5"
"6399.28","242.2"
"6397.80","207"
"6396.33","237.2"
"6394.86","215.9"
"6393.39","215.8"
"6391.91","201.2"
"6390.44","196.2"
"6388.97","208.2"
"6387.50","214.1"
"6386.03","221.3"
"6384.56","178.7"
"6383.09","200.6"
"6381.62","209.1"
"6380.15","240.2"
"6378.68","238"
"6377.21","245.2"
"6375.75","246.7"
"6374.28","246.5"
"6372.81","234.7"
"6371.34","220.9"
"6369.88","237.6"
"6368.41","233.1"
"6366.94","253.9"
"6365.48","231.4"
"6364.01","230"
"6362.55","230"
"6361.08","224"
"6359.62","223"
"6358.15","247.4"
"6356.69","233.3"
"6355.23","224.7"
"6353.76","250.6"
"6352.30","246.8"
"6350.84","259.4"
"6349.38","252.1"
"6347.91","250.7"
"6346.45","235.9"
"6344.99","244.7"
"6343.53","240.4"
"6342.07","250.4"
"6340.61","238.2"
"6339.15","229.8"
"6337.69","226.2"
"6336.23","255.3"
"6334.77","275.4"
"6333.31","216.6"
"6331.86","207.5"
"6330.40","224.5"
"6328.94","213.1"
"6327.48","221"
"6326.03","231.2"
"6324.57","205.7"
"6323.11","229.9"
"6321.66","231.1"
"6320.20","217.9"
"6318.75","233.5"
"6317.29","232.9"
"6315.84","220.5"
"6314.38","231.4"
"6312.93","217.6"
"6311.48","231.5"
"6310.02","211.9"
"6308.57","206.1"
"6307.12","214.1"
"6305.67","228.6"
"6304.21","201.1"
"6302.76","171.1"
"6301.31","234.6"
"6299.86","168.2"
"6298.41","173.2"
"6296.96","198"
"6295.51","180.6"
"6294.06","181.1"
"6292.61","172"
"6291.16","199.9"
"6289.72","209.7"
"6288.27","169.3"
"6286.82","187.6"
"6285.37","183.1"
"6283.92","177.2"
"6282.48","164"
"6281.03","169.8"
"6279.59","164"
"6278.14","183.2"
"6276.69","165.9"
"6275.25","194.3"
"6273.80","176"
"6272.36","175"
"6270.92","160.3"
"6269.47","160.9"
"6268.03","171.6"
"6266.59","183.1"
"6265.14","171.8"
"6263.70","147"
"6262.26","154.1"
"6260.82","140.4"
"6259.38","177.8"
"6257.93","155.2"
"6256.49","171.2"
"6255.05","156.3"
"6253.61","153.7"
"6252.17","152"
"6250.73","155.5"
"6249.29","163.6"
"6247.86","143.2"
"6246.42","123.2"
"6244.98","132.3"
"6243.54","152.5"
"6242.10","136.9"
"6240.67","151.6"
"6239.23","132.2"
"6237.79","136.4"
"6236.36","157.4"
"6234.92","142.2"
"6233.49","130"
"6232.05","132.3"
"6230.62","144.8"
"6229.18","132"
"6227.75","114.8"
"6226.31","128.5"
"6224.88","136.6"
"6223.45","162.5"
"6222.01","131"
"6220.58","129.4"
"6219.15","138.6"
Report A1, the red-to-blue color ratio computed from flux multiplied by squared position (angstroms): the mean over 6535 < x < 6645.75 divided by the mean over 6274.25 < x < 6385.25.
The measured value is 1.47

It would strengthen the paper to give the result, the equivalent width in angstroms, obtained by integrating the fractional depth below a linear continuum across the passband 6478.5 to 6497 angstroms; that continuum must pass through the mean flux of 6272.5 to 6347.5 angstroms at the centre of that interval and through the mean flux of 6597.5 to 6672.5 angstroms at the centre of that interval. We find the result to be -3.3 angstroms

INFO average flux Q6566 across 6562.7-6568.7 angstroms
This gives 311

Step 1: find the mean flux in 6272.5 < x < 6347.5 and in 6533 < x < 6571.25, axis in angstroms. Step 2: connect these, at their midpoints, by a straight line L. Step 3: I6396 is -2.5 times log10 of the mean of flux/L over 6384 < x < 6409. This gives 0.10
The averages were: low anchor 209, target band 225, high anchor 311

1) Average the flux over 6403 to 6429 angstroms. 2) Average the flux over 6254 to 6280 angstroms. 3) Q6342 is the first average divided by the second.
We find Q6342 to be 1.6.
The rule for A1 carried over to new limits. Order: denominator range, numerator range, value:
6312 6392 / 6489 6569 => 1.39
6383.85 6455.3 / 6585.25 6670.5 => 1.17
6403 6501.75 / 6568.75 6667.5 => 1.08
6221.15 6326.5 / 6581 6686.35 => 1.74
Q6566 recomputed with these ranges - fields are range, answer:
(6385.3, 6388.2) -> 218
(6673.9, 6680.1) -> 254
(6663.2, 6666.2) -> 244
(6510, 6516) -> 302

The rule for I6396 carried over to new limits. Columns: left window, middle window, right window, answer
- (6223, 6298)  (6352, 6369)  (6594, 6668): -0.226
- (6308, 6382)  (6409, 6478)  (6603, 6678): -0.110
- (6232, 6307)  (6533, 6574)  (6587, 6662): -0.204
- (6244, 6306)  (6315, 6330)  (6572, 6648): -0.188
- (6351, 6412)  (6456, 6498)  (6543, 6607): -0.068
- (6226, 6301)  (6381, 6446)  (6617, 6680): -0.214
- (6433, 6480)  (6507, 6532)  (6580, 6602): -0.086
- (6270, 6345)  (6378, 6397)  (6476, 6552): 0.143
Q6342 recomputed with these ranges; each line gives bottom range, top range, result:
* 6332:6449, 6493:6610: 1.23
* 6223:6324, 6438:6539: 1.66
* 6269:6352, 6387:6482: 1.26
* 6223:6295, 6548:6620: 1.87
